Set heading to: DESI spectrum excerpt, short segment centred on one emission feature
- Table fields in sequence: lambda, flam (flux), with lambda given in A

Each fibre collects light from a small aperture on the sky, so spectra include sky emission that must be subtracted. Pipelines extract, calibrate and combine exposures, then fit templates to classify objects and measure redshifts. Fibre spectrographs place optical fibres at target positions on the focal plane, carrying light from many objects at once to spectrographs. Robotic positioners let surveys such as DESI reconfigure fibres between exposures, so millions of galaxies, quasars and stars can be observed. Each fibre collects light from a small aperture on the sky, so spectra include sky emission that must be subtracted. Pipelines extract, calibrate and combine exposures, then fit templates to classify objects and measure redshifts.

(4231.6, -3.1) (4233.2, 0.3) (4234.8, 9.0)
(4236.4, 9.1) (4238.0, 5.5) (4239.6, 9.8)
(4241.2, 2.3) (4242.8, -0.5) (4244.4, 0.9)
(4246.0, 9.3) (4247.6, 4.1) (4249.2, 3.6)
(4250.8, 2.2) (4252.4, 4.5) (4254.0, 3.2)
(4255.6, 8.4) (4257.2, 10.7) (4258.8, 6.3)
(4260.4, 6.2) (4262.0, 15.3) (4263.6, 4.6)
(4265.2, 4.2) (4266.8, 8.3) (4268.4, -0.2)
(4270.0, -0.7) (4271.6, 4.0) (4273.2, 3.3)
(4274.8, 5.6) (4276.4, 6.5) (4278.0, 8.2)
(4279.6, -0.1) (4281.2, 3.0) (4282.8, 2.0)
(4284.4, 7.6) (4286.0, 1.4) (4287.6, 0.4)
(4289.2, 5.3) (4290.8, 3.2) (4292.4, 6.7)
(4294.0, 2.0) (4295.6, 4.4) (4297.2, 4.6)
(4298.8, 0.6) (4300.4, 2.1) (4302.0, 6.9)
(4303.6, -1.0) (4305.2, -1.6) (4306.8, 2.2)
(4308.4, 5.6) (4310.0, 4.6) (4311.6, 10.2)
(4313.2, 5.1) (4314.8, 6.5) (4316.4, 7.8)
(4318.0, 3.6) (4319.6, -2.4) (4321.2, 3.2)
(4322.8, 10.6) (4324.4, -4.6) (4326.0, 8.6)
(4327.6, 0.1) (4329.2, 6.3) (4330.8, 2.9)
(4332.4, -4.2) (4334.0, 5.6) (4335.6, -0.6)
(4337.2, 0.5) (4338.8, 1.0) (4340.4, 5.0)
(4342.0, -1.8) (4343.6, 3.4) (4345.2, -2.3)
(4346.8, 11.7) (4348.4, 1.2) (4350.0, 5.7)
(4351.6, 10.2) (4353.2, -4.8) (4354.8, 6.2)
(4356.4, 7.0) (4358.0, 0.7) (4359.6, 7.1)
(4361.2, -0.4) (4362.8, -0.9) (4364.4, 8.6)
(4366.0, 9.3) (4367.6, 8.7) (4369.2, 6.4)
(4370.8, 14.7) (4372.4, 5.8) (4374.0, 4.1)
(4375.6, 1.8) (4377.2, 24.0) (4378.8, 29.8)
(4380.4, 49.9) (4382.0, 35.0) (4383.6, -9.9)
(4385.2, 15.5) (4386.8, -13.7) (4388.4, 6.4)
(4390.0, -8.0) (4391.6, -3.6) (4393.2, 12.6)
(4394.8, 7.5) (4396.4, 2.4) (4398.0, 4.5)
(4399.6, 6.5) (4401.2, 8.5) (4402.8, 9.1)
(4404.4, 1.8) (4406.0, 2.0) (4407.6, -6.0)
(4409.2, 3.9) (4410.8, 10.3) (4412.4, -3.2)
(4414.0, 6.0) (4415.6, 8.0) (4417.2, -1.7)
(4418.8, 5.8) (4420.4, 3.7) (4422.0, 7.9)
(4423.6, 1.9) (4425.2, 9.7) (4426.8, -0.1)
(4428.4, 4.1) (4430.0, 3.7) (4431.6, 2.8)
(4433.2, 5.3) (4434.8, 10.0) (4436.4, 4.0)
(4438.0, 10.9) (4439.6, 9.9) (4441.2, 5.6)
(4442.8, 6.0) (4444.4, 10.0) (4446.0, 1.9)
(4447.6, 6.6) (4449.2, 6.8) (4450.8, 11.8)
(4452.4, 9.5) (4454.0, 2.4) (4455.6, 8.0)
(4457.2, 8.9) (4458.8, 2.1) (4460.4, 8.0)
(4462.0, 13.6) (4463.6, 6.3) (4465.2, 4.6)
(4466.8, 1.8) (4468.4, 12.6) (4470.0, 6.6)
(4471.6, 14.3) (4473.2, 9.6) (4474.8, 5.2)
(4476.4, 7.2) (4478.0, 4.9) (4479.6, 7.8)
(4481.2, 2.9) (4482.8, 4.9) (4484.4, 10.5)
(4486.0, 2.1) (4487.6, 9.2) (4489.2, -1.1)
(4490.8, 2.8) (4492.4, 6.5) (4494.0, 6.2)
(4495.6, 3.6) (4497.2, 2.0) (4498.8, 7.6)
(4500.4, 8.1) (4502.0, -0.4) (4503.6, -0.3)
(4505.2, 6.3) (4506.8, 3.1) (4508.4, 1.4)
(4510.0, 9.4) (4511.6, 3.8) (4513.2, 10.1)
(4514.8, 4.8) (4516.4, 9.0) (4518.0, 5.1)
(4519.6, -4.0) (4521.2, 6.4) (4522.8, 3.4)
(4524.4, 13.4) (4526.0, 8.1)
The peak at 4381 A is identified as [O II] 3727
